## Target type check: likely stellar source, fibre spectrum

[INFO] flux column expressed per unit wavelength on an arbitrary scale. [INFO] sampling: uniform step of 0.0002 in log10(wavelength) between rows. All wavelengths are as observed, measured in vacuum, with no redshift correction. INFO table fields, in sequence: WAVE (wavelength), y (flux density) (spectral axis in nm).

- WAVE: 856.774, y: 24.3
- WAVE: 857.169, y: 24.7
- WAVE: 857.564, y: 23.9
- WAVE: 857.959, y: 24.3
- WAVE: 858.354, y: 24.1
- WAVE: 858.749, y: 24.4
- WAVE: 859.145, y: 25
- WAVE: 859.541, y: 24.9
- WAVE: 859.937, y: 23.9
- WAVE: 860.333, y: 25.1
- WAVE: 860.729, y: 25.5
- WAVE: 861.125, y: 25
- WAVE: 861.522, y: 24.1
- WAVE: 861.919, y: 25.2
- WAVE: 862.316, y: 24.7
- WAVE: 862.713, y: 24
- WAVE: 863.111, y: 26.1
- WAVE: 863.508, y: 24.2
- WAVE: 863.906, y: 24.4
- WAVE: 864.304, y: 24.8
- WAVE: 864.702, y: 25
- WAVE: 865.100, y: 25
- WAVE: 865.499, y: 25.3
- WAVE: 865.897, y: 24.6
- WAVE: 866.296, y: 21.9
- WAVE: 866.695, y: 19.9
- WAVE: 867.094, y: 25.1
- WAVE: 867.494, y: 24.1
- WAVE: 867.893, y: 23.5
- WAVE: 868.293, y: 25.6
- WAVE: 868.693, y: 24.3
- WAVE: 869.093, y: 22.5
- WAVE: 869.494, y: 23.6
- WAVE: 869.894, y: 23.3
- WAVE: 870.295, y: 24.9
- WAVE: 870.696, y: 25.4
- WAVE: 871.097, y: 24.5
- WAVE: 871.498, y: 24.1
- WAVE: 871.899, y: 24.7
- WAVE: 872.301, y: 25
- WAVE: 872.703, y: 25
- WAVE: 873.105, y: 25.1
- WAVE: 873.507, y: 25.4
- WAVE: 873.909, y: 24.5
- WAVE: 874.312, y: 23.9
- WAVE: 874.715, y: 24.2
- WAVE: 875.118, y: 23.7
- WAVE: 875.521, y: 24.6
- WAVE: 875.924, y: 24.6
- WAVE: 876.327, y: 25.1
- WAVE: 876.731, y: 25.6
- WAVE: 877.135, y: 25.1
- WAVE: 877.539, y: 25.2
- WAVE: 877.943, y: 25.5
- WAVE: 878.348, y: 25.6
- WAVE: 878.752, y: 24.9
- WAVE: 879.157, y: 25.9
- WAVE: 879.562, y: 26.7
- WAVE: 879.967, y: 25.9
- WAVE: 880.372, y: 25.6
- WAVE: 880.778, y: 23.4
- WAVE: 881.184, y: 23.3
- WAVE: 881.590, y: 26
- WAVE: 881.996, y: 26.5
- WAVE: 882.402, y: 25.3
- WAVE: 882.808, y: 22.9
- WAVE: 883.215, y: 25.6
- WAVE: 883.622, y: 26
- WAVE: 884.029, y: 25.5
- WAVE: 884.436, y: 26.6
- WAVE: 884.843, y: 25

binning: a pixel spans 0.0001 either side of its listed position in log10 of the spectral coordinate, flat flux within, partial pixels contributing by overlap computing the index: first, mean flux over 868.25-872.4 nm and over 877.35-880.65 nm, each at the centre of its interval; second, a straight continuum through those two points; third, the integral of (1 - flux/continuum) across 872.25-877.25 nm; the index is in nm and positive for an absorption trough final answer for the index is 0.04 nm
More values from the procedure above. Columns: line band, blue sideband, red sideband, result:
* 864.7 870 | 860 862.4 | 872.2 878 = 0.23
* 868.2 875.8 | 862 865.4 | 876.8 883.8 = 0.19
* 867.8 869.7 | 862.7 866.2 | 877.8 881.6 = 0.08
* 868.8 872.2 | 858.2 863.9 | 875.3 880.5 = 0.13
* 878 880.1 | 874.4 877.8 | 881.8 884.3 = -0.07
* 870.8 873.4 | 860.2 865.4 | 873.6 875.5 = -0.05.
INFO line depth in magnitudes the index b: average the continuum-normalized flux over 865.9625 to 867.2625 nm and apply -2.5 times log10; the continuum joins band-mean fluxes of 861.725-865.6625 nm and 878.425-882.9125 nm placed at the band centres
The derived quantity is 0.11 mag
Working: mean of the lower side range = 24.9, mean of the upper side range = 25.2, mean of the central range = 22.5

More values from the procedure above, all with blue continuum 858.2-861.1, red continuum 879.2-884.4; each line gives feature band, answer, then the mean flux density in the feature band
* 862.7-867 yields 0.032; 24.1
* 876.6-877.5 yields -0.006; 25.3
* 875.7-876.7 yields 0.007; 25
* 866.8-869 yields 0.032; 24.2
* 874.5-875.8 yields 0.041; 24.2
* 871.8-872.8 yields 0.007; 24.9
